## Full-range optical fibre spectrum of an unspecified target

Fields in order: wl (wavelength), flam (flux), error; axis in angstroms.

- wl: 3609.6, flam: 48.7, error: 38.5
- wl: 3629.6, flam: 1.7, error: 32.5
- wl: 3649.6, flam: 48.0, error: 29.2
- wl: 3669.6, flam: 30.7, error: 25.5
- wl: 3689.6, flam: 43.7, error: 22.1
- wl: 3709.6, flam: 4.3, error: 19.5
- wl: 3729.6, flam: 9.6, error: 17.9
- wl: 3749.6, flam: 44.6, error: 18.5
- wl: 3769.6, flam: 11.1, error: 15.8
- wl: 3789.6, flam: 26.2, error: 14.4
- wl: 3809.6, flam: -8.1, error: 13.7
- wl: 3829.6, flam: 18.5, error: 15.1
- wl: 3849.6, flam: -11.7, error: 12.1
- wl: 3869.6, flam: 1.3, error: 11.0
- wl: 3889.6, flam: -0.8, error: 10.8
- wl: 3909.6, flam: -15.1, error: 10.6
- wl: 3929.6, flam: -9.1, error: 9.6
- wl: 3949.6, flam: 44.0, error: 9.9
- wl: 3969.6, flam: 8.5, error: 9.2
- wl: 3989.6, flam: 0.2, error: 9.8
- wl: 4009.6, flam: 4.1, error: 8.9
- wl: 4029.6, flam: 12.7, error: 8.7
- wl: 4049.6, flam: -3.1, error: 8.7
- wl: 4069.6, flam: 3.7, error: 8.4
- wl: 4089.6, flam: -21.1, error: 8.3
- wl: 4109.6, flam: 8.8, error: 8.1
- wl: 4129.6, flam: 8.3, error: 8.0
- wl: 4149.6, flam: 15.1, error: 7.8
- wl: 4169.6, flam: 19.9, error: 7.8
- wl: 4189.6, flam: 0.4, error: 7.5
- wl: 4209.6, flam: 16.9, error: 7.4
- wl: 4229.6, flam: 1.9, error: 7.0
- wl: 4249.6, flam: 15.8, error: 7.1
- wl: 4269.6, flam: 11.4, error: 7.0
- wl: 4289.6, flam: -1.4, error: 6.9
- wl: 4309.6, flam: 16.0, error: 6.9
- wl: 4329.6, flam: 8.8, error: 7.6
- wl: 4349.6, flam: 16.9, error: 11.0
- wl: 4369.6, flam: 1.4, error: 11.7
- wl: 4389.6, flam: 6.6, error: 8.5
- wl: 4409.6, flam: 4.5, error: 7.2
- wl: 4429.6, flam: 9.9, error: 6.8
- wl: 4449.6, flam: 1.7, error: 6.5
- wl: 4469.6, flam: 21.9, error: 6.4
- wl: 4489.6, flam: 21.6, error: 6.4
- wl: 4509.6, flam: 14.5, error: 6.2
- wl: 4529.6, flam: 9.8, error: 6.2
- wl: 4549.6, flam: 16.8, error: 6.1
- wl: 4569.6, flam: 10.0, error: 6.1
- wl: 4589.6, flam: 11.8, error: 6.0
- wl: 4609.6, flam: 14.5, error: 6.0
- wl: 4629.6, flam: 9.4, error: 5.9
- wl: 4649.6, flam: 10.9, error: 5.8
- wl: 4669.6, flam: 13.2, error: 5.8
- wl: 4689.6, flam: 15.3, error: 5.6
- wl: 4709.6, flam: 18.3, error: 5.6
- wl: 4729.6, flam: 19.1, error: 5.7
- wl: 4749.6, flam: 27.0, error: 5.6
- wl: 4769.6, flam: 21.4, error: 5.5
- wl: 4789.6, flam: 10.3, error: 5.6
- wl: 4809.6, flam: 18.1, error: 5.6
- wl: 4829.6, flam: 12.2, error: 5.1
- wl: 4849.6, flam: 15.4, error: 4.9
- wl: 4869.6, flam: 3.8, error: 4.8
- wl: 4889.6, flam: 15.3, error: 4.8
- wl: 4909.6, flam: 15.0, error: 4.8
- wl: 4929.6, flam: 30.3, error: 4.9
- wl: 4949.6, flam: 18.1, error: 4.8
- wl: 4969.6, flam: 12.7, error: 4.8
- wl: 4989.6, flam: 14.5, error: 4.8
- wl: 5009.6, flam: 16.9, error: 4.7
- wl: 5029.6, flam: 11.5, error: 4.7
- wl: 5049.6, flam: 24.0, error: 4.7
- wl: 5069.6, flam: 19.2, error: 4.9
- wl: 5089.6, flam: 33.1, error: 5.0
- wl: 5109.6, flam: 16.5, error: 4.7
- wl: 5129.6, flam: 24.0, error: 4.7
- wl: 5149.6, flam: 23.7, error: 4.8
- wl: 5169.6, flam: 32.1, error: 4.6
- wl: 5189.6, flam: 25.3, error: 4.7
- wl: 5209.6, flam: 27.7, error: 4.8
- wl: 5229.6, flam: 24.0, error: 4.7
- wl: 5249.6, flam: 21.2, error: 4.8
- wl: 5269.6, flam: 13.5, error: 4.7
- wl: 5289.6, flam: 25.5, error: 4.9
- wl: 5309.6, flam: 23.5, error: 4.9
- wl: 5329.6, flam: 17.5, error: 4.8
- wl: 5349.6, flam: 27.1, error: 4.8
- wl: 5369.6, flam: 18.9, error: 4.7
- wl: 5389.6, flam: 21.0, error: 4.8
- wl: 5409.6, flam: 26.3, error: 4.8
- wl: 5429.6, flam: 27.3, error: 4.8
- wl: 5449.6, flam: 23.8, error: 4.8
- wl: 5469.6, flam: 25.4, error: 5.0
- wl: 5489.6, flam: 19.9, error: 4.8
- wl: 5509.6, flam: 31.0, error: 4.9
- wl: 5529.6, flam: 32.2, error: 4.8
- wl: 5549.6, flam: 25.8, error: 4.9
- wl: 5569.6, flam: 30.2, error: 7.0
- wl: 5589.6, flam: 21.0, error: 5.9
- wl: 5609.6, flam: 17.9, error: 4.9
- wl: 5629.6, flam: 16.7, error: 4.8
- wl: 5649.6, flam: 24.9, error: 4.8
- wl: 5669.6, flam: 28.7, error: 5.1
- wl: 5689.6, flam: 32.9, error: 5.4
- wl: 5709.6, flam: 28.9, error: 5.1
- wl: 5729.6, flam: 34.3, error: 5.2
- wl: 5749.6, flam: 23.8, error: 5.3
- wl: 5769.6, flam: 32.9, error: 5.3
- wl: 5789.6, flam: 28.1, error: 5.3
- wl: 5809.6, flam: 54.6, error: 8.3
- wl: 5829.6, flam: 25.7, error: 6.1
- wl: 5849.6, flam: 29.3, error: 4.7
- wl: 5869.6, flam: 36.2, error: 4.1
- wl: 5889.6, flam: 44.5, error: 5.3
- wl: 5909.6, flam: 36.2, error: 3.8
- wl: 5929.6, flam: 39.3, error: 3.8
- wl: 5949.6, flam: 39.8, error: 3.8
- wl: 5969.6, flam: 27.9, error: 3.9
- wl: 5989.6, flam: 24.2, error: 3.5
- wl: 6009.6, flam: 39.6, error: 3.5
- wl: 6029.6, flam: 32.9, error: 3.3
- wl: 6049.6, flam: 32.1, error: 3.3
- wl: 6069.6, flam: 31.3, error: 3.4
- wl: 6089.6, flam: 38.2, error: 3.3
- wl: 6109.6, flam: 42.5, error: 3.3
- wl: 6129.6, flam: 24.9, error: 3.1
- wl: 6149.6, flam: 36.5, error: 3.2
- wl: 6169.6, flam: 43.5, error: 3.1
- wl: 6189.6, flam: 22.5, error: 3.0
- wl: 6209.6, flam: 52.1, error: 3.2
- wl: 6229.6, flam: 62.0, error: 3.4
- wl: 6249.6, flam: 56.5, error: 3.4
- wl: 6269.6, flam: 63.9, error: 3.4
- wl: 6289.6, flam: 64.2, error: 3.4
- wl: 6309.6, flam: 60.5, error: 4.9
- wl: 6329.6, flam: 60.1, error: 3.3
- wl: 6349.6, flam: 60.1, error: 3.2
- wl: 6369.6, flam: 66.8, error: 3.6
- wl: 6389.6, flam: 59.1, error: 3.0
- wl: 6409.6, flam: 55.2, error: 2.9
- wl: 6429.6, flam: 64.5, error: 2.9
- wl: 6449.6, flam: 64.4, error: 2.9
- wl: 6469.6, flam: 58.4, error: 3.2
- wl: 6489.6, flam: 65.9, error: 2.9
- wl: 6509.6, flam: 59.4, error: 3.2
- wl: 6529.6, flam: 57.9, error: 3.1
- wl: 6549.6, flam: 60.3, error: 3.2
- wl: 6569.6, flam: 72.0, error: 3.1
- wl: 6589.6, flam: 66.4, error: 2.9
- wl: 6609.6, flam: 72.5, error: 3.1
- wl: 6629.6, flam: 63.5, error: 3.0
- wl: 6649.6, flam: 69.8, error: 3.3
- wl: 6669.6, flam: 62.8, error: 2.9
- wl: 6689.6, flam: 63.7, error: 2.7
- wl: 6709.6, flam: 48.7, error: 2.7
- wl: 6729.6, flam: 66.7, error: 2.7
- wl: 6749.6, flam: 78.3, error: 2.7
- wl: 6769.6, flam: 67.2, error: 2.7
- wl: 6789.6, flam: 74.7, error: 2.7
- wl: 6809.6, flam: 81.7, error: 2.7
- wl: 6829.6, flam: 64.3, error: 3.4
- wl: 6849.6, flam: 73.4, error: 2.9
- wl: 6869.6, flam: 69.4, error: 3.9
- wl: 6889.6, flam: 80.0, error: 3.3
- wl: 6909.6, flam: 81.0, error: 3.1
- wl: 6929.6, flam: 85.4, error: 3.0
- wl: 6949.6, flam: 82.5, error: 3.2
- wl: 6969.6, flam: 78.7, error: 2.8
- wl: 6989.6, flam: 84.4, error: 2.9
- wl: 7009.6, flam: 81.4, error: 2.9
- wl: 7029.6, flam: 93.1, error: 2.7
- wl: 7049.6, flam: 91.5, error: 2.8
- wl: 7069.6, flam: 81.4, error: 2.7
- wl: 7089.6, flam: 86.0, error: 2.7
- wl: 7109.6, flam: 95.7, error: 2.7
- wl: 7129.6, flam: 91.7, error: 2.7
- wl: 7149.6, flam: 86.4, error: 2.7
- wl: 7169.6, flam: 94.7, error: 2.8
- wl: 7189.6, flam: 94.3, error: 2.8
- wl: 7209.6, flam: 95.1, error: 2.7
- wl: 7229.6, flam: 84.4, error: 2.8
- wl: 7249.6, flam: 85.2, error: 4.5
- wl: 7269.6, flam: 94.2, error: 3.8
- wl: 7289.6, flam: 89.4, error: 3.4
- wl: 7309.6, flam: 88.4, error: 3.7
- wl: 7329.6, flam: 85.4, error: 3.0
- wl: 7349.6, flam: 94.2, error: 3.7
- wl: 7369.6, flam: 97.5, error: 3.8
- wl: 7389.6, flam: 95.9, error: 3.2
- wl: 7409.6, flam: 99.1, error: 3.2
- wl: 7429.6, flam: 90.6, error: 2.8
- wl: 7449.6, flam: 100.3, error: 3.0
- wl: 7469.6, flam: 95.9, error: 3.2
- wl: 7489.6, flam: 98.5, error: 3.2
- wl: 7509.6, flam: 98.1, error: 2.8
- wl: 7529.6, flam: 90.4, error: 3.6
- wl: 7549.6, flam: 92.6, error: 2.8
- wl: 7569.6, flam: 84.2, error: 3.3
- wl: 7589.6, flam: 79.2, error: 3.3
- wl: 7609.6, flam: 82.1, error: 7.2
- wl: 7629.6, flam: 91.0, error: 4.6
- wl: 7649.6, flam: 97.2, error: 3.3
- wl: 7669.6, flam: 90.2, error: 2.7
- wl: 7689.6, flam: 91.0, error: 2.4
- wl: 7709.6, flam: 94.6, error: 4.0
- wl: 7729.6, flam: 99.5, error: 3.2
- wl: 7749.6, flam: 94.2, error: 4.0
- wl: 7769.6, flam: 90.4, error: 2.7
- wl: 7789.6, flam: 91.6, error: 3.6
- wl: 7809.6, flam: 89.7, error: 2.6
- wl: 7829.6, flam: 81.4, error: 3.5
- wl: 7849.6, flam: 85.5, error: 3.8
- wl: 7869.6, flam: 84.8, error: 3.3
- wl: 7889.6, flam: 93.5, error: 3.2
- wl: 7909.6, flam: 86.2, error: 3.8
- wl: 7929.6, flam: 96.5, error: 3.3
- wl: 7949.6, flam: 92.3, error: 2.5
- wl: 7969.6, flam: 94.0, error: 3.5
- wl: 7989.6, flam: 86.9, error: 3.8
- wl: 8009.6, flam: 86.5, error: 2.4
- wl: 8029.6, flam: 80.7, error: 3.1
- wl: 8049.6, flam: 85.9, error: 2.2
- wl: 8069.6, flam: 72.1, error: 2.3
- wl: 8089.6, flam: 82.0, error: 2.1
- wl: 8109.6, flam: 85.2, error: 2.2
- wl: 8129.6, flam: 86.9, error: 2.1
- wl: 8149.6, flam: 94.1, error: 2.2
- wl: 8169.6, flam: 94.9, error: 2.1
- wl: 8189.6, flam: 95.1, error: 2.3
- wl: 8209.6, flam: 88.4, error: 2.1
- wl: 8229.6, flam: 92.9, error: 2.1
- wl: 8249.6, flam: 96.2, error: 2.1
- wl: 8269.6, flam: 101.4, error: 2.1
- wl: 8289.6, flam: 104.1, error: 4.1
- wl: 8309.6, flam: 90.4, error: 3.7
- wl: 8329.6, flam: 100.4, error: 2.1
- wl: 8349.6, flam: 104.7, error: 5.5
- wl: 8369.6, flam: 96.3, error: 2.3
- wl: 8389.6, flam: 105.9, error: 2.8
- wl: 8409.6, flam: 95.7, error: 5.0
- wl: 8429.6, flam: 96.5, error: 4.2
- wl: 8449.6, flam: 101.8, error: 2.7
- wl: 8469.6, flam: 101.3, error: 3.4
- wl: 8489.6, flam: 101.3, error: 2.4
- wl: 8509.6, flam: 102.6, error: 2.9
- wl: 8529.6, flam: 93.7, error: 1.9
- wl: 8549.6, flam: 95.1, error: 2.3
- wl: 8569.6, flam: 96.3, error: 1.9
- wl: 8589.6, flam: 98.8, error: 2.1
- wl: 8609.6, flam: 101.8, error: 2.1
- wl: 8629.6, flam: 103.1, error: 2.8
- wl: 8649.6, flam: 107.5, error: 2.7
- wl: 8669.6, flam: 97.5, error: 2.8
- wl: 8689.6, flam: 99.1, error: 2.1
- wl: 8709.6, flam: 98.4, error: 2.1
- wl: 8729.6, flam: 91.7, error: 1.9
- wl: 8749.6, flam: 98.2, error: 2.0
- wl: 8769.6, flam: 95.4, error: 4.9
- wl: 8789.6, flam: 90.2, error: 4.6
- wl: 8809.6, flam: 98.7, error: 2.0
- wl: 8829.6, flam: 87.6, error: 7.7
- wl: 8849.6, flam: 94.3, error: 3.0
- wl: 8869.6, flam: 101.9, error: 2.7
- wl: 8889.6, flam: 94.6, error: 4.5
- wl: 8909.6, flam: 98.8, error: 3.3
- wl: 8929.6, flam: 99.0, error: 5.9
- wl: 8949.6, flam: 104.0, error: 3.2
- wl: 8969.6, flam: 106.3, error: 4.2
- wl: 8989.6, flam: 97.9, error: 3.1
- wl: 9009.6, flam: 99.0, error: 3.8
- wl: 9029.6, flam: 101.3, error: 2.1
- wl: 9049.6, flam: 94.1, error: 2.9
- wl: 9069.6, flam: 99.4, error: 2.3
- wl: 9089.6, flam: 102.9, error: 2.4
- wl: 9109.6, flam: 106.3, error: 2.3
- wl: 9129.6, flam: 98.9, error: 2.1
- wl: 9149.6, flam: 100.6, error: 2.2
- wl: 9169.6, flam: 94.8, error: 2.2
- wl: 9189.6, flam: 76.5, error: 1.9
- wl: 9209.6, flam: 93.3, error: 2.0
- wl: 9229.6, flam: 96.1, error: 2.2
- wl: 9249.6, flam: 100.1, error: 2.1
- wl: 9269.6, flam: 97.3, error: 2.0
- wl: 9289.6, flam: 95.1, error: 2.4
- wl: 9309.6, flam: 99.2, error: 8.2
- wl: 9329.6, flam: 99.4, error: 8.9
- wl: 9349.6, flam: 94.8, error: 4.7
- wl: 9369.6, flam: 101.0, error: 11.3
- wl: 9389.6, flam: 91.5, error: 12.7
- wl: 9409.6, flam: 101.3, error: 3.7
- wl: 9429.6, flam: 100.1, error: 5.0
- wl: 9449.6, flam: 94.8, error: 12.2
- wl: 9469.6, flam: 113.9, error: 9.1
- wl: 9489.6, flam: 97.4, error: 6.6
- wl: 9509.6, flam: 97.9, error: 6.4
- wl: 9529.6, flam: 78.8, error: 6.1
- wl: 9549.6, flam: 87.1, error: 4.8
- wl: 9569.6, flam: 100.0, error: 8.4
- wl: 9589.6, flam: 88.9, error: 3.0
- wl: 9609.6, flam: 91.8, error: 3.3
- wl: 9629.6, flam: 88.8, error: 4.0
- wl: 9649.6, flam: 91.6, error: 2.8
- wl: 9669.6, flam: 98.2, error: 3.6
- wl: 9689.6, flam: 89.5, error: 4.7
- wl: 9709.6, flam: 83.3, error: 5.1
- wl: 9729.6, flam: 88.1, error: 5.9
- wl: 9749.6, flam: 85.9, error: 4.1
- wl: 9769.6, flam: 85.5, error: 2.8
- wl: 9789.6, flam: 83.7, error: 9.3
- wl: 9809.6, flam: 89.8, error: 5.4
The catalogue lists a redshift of 0.559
